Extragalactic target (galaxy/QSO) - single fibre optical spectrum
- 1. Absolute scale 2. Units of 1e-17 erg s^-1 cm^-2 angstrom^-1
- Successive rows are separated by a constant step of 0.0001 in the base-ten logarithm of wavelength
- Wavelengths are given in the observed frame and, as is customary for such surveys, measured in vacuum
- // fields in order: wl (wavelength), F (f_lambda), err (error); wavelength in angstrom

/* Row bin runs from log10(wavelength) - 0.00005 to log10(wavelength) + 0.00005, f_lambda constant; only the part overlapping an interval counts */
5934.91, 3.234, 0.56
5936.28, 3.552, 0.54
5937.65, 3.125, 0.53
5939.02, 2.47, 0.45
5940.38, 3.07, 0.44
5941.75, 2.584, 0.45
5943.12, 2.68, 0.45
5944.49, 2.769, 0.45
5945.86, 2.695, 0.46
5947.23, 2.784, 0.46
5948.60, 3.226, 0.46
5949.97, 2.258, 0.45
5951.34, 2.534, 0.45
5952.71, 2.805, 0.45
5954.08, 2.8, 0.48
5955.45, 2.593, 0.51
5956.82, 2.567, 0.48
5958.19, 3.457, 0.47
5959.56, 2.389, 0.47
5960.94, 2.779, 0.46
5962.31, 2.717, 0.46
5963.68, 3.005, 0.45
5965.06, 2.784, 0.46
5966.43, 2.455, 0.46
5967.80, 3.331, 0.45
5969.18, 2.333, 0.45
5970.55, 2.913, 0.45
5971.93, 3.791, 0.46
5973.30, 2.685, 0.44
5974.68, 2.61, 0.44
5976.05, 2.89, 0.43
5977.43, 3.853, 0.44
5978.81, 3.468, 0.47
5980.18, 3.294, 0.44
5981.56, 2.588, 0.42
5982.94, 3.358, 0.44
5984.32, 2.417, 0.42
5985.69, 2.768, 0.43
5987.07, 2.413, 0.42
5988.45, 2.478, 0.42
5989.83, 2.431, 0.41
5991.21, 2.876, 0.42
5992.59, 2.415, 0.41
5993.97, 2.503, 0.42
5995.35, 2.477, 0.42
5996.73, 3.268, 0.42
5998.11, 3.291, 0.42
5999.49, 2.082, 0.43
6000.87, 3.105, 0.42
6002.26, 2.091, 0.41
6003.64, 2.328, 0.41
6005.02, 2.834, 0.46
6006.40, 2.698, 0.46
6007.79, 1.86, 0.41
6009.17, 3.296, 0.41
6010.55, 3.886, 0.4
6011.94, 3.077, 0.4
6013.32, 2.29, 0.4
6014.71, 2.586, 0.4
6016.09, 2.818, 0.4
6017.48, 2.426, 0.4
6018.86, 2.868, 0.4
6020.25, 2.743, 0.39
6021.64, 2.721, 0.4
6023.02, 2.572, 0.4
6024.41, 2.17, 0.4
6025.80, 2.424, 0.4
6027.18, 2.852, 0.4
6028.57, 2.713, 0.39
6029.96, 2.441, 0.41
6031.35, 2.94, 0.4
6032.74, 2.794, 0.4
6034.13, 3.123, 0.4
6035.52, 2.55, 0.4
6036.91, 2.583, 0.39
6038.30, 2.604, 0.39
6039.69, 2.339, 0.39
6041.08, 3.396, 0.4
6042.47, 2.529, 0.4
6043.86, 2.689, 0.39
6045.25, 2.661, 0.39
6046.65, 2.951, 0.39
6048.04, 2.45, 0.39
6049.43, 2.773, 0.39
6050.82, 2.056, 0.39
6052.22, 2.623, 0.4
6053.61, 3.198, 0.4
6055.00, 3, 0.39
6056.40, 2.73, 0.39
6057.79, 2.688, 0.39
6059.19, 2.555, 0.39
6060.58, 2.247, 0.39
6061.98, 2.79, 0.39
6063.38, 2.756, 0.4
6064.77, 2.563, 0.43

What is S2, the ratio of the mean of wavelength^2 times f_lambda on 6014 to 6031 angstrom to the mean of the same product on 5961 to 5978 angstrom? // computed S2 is 0.91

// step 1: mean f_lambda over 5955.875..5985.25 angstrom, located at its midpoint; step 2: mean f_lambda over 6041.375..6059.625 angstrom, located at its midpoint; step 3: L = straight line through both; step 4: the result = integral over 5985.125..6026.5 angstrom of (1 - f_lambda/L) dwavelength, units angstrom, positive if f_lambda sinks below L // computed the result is 2.51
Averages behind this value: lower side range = 2.93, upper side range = 2.7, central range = 2.66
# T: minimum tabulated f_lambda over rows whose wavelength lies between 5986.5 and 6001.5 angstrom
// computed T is 2.082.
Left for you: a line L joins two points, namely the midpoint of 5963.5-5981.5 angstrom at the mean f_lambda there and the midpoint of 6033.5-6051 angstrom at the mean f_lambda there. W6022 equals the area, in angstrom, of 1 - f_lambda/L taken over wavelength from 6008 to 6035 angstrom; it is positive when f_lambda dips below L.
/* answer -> 0.27 angstrom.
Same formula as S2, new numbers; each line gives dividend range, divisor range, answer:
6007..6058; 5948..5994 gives 0.98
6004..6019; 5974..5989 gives 0.96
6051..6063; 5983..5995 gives 1.07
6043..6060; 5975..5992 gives 0.95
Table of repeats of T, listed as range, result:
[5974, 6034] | 1.86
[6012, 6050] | 2.17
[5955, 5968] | 2.389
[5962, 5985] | 2.333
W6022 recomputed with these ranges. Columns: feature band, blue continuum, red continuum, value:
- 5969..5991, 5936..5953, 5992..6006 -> -1.7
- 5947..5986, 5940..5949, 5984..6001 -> -2.1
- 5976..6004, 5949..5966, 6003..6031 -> -0.8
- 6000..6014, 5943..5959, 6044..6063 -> -0.1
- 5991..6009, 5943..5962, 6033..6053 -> 0.6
